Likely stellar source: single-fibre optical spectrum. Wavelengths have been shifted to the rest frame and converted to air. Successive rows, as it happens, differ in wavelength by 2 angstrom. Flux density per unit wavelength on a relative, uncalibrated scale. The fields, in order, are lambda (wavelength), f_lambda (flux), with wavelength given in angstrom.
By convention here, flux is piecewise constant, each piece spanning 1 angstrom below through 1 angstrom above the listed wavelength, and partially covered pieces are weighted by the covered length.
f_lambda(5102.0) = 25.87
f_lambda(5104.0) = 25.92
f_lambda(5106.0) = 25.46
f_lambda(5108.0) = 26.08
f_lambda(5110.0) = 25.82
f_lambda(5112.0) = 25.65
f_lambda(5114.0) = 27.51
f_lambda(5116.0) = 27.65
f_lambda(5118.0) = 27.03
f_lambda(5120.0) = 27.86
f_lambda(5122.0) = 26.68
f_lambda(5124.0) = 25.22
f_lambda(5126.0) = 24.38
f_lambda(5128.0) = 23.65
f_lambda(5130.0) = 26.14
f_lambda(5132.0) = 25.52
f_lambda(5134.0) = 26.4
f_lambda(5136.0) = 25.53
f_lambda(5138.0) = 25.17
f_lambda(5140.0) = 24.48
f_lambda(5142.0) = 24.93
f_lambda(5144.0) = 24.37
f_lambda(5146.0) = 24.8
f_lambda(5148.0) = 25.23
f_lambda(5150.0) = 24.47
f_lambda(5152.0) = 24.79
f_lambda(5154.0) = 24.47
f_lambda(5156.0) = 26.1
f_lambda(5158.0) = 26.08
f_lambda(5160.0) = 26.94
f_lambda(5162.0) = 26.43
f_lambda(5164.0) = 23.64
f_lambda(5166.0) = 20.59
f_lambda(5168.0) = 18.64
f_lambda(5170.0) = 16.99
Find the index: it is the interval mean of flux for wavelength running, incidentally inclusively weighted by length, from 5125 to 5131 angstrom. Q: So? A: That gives 24.7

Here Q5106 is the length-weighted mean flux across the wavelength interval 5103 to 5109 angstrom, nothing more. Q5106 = 25.8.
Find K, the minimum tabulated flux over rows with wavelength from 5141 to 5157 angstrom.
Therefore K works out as 24.37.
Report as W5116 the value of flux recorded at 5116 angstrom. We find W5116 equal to 27.65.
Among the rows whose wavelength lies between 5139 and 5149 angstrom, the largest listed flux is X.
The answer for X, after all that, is 25.23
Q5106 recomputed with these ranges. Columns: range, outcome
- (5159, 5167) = 24.4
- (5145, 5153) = 24.8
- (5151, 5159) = 25.4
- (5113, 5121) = 27.5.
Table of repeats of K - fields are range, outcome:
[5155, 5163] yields 26.08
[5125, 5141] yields 23.65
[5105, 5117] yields 25.46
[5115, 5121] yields 27.03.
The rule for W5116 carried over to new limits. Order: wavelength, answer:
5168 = 18.64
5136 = 25.53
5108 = 26.08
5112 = 25.65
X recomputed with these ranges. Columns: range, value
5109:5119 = 27.65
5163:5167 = 23.64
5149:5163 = 26.94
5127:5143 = 26.4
